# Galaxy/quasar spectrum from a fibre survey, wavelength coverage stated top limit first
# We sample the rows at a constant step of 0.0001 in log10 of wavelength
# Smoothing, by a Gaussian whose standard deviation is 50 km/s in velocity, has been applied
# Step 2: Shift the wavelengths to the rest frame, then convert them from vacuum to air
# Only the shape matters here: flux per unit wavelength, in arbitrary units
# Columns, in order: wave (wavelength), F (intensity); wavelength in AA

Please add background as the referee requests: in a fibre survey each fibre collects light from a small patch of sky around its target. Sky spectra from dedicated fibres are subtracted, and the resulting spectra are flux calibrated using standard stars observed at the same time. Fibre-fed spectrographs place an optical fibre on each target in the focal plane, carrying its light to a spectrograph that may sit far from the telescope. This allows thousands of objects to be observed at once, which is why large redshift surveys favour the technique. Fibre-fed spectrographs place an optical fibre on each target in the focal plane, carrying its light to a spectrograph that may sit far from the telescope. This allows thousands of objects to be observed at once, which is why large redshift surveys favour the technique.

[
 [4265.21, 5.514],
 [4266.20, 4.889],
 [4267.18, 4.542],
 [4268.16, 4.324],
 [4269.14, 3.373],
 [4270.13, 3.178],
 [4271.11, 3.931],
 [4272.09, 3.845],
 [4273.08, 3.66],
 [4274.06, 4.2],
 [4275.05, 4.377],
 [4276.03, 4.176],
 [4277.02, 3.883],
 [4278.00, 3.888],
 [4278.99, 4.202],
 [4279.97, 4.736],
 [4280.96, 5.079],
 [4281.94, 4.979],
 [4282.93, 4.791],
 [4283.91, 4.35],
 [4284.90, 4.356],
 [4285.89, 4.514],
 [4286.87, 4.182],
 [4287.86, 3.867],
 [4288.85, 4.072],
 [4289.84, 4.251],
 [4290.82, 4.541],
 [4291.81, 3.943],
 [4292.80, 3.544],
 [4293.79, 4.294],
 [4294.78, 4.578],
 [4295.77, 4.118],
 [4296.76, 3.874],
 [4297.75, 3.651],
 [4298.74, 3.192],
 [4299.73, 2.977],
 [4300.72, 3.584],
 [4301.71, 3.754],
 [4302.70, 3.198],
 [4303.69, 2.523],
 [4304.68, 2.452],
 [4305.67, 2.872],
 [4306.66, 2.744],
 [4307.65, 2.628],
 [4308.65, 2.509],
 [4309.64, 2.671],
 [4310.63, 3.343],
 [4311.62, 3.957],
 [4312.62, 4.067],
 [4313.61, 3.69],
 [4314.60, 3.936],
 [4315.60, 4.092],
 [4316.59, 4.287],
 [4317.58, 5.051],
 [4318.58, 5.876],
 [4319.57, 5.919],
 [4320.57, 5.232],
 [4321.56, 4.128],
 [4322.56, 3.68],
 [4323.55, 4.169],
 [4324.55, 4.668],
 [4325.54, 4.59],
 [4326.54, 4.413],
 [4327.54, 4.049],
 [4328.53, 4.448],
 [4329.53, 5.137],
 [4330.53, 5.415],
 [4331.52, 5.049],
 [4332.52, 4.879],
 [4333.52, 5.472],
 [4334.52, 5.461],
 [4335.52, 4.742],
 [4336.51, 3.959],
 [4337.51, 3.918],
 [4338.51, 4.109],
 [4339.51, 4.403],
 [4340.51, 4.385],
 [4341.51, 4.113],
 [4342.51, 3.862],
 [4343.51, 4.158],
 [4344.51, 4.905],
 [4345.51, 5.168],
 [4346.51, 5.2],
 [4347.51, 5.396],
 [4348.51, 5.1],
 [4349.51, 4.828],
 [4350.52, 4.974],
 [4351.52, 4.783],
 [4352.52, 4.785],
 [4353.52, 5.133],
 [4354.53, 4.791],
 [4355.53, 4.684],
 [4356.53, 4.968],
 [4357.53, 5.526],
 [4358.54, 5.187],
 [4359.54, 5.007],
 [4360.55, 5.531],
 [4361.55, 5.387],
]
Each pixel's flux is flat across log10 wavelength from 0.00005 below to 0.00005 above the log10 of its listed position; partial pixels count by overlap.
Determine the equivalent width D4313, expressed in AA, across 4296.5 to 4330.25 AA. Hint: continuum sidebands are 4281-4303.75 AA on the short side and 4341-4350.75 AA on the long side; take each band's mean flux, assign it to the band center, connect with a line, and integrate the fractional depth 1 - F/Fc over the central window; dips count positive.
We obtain 3.5 AA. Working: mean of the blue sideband 4.01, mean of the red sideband 4.76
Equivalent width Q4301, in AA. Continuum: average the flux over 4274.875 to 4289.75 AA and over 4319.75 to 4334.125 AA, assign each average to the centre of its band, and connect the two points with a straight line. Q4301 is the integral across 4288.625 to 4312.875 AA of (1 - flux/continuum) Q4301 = 5.46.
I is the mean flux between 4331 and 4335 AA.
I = 5.22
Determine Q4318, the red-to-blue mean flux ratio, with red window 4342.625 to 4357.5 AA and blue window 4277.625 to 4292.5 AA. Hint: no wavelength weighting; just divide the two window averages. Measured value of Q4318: 1.12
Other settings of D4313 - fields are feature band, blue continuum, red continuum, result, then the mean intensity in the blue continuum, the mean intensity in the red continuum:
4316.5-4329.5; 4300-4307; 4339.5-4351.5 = -3.0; 3.03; 4.72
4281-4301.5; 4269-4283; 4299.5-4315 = -2.3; 4.15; 3.18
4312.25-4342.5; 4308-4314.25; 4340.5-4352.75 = -4.5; 3.37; 4.76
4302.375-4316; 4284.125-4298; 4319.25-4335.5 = 3.9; 4.14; 4.78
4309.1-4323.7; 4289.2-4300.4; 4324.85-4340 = 0.3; 3.9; 4.67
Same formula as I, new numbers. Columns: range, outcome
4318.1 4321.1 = 5.66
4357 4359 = 5.35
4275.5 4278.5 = 3.99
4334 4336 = 5.1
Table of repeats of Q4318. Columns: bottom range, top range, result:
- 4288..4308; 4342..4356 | 1.36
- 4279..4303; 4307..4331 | 1.03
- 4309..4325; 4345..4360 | 1.18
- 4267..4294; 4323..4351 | 1.12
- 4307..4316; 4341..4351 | 1.40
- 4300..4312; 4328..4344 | 1.53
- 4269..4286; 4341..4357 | 1.14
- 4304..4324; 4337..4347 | 1.15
